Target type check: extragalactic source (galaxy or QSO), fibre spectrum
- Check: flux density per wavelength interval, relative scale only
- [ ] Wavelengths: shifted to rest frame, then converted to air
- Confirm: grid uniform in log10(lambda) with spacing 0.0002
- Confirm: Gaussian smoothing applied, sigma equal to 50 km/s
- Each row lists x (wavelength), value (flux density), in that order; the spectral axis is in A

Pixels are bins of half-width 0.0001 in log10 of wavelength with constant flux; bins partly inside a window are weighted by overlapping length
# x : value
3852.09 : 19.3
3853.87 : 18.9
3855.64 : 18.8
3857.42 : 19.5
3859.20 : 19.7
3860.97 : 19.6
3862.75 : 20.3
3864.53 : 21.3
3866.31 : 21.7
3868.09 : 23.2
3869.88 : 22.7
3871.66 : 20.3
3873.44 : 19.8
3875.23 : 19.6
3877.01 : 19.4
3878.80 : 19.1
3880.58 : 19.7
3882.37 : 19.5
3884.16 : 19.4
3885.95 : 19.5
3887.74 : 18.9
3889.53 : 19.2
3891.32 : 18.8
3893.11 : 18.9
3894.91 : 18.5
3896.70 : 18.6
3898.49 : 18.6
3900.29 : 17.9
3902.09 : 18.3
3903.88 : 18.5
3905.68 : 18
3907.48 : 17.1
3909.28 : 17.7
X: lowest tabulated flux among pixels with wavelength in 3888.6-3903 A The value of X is 17.9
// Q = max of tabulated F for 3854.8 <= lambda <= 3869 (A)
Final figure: 23.2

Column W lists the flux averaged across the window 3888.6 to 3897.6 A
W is 18.8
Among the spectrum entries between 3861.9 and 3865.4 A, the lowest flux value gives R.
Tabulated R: 20.3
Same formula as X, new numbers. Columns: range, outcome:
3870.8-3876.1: 19.6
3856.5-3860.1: 19.5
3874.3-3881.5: 19.1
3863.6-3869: 21.3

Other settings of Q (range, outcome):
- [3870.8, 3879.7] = 20.3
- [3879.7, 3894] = 19.7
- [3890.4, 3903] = 18.9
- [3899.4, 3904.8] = 18.5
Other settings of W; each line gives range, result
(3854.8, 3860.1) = 19.3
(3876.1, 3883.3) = 19.4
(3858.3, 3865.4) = 20.2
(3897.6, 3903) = 18.3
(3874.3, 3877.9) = 19.5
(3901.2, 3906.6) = 18.3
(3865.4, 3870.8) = 22.5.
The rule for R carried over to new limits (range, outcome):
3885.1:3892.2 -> 18.8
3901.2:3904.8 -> 18.3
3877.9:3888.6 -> 18.9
